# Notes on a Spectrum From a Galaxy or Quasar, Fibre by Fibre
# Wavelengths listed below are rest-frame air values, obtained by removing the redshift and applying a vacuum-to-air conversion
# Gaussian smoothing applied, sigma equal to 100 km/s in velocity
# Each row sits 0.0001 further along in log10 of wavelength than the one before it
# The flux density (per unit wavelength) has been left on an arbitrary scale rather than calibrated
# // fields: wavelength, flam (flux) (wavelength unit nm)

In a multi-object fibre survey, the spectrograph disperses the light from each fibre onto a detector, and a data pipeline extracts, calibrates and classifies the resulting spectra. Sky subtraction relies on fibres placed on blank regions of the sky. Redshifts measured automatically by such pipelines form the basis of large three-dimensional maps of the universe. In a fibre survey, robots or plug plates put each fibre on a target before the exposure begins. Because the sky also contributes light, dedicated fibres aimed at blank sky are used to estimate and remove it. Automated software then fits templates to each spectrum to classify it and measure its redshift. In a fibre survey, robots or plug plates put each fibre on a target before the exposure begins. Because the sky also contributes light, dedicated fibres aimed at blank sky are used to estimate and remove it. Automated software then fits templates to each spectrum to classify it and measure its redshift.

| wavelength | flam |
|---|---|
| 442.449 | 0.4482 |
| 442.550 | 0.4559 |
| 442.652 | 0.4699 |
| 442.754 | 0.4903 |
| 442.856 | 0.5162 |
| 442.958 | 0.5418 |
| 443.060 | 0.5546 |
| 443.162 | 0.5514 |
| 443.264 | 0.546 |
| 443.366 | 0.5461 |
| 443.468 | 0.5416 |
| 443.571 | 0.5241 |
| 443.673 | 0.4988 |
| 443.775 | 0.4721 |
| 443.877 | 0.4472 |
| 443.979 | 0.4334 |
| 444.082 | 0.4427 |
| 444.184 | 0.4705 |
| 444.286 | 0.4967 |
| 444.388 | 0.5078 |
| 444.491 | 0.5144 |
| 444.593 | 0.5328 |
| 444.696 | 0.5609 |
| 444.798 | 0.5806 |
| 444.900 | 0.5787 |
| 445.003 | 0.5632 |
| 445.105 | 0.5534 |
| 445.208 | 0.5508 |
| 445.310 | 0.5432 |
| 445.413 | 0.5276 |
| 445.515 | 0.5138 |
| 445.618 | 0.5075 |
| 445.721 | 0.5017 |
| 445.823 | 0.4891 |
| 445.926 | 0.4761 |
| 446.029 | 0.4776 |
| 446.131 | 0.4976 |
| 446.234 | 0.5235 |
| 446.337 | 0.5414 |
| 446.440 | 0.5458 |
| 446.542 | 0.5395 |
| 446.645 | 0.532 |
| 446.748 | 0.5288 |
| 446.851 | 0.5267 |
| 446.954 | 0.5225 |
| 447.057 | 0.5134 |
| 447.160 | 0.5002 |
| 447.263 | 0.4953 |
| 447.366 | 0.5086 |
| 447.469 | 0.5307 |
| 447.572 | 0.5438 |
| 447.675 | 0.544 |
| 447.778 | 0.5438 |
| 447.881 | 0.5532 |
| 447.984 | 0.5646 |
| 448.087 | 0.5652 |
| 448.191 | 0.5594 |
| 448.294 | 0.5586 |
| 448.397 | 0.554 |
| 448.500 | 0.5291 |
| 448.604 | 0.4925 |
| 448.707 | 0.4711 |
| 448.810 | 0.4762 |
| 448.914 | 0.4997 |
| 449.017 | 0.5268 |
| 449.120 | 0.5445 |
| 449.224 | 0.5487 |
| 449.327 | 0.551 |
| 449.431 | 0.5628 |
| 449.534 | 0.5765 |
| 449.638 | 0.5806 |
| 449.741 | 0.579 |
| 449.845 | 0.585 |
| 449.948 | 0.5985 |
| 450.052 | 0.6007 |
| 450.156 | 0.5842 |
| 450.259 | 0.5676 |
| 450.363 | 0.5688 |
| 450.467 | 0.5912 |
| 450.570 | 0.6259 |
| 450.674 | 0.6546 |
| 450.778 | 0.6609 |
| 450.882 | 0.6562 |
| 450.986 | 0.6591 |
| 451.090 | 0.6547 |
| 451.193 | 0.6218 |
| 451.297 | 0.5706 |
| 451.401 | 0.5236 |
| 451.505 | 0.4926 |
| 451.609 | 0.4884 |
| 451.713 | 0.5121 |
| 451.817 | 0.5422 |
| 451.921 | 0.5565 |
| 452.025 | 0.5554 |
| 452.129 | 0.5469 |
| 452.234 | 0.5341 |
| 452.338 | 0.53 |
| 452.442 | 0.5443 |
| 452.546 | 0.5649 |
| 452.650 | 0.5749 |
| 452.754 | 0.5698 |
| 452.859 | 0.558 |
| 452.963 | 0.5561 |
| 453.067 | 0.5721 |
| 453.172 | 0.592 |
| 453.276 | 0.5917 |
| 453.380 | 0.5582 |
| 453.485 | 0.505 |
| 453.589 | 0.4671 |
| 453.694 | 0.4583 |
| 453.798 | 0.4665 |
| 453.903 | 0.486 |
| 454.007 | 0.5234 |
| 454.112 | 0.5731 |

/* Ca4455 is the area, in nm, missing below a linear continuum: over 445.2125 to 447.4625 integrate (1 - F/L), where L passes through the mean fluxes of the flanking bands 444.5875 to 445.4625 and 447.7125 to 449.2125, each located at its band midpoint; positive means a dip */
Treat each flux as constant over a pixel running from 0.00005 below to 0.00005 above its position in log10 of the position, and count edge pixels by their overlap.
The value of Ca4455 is 0.13 nm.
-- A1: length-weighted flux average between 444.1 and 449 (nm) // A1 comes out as 0.525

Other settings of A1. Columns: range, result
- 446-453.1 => 0.553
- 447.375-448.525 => 0.549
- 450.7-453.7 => 0.561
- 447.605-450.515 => 0.553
